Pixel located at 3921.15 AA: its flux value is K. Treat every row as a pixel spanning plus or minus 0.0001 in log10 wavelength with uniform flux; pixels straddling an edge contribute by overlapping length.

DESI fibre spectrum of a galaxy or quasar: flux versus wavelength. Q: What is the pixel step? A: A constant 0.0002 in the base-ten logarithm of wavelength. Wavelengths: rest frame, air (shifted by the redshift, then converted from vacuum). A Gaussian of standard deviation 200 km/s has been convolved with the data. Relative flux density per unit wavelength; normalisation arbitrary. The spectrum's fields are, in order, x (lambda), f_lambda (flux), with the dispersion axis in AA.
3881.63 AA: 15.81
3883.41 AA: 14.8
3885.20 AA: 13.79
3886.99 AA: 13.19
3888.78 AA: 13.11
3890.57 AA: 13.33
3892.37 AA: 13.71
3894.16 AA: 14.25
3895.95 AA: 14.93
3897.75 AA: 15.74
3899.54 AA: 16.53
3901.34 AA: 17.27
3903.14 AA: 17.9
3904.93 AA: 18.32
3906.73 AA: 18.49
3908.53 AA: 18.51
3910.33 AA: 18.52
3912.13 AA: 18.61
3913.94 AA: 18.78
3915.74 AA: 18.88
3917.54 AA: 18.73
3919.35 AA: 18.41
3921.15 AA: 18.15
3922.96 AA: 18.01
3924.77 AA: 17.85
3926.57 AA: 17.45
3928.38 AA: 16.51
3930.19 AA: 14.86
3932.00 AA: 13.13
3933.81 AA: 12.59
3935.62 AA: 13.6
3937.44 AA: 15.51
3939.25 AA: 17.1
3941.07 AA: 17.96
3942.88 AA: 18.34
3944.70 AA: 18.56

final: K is 18.15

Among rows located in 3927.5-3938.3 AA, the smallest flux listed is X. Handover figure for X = 12.59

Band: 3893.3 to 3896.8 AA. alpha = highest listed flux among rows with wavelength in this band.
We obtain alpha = 14.93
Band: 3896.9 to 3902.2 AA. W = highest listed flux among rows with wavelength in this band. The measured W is 17.27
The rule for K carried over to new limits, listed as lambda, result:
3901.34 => 17.27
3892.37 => 13.71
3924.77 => 17.85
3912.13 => 18.61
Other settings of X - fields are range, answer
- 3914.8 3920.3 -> 18.41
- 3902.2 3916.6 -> 17.9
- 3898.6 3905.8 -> 16.53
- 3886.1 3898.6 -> 13.11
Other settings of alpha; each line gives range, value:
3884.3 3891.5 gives 13.79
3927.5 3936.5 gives 16.51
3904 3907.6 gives 18.49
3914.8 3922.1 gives 18.88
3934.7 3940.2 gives 17.1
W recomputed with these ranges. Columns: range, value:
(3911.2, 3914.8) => 18.78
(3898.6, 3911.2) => 18.52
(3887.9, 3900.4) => 16.53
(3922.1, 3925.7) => 18.01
